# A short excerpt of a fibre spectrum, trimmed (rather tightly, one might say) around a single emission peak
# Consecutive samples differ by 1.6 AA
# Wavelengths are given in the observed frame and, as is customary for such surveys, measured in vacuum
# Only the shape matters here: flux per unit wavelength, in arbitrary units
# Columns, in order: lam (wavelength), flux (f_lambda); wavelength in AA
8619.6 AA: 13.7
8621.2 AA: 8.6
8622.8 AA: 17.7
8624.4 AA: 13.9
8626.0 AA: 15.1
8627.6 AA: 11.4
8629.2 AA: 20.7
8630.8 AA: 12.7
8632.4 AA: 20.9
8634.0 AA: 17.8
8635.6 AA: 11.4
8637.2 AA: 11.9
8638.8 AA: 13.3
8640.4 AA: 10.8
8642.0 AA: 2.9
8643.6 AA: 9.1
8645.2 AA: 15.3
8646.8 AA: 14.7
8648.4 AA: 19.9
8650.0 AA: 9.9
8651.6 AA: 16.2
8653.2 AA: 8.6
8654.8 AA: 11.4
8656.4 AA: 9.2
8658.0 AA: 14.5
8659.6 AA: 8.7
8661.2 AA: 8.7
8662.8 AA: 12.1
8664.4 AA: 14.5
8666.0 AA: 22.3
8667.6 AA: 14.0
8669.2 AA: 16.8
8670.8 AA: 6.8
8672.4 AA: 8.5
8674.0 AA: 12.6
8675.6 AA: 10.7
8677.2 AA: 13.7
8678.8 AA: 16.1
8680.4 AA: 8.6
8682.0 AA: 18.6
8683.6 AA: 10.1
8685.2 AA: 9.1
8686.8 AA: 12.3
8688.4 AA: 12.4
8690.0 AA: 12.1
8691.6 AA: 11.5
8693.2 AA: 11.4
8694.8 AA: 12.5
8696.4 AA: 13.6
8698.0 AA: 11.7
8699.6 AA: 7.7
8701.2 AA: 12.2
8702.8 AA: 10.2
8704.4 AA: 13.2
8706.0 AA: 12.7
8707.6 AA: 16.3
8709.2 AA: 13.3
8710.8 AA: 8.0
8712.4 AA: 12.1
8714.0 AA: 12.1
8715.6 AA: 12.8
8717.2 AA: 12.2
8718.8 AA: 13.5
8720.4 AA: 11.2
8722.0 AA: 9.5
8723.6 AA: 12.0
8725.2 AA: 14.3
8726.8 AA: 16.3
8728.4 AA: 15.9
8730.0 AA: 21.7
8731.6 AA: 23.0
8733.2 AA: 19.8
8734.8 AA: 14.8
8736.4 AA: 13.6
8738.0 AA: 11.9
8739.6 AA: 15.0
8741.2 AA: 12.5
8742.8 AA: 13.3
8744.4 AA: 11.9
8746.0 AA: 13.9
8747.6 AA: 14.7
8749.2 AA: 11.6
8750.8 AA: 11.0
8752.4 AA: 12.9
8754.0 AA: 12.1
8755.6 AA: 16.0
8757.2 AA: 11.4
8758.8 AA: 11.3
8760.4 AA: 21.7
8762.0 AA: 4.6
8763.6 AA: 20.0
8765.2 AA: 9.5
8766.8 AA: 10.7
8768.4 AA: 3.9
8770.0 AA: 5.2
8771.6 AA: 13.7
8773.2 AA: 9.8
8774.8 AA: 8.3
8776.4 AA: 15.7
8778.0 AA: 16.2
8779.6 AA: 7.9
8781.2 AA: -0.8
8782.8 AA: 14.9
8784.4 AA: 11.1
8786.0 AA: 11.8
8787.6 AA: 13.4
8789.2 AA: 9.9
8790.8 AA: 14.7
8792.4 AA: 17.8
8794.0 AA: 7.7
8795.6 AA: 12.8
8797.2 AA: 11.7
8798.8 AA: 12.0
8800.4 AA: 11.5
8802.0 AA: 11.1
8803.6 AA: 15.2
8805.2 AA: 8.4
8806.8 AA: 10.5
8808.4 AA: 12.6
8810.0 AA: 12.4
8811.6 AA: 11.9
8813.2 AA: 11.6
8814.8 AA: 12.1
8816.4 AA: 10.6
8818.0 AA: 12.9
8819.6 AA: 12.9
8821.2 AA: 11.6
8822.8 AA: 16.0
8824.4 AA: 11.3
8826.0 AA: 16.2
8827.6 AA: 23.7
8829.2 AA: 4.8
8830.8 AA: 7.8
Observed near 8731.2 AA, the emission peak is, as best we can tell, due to [O III]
